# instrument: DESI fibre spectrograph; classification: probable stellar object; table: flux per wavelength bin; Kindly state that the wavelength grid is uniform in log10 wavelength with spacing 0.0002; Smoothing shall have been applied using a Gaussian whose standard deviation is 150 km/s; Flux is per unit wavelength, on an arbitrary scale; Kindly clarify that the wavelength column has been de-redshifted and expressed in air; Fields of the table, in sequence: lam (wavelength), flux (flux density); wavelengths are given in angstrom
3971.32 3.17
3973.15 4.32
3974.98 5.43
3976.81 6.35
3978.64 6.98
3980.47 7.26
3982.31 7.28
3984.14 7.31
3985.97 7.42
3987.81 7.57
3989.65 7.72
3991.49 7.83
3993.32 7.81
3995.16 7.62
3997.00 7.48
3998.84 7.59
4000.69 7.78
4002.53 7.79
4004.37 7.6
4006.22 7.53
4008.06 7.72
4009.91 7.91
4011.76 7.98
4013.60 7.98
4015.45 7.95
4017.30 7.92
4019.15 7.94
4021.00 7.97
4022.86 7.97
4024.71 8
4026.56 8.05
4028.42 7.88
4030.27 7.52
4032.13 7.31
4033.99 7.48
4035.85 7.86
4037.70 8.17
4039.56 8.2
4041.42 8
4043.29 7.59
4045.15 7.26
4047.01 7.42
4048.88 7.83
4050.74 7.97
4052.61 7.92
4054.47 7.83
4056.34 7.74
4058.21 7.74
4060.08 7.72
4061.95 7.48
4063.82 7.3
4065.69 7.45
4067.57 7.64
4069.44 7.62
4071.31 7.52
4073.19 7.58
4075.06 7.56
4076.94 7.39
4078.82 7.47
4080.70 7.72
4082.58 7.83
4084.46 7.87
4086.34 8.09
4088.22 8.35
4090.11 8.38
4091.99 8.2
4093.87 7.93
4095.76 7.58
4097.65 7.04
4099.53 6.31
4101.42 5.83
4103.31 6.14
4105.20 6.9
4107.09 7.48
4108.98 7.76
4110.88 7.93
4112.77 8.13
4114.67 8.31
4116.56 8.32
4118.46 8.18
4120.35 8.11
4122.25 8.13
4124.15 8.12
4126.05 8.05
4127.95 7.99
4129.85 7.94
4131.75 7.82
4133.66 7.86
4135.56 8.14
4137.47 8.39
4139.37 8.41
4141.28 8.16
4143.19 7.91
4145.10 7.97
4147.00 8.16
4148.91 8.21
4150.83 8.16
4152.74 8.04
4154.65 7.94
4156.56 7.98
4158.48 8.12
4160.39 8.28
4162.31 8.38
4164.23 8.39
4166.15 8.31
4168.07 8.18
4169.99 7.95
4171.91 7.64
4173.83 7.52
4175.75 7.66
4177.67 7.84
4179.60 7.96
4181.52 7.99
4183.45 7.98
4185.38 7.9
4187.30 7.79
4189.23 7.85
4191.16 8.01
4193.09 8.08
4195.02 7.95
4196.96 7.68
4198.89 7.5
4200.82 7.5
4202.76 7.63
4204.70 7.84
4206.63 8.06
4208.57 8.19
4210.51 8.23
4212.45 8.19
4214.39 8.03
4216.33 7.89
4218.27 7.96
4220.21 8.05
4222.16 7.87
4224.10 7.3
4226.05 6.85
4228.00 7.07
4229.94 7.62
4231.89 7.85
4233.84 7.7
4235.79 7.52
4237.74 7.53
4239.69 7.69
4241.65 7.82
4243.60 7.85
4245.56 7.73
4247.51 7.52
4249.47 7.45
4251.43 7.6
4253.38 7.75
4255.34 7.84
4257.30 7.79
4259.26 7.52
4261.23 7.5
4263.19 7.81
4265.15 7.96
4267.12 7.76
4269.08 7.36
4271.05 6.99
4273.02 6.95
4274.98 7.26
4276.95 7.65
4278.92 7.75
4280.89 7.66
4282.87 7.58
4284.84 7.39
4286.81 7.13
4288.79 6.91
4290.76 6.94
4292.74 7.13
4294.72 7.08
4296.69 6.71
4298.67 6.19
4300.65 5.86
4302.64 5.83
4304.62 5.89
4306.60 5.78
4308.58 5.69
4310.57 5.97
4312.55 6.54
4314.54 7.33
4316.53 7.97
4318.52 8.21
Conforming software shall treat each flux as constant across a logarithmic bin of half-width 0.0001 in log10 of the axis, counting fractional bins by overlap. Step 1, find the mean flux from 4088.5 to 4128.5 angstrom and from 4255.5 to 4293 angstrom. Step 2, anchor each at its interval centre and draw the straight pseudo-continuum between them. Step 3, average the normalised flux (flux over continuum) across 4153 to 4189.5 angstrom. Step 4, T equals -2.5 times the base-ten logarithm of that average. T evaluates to -0.06 mag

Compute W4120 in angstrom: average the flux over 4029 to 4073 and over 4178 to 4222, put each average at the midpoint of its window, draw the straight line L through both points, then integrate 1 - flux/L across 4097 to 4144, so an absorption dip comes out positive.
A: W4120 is 0.3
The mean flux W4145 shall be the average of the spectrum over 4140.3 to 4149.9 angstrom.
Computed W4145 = 8.08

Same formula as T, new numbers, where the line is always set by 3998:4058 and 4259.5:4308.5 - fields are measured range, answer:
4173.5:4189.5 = -0.07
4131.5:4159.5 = -0.09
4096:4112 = 0.09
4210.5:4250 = -0.07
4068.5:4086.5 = 0.00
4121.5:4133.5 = -0.07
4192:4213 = -0.09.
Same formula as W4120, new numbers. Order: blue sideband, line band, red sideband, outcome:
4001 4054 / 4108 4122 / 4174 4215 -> -0.5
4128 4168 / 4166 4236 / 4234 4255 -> 0.5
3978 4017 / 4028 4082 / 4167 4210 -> 0.3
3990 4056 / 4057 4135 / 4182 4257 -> 1.0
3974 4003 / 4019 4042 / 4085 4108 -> -1.7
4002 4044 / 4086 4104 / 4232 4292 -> 0.9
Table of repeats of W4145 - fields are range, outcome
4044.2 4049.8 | 7.5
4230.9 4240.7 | 7.65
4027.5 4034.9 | 7.55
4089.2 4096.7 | 8.03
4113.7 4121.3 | 8.23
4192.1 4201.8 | 7.74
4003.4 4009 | 7.62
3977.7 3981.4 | 7.11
